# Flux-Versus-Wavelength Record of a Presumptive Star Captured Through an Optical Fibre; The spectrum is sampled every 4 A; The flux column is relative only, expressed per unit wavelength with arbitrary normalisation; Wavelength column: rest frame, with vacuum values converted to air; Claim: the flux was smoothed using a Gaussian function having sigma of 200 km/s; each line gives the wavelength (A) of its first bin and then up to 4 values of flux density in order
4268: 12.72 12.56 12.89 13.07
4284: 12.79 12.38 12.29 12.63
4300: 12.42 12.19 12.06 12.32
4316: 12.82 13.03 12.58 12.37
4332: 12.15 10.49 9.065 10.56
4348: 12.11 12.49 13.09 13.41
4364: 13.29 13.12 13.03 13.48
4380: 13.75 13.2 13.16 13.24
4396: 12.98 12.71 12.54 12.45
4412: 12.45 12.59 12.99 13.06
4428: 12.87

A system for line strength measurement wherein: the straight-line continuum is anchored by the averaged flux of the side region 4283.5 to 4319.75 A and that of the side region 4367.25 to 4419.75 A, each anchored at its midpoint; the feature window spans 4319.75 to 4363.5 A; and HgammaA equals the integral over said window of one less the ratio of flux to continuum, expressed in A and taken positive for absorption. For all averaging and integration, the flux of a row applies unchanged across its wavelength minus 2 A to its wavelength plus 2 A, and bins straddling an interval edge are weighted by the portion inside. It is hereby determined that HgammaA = 2.5 A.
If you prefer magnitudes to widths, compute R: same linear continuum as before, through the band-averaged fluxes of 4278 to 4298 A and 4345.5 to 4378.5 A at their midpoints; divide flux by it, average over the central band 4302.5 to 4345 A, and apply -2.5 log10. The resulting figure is 0.09 mag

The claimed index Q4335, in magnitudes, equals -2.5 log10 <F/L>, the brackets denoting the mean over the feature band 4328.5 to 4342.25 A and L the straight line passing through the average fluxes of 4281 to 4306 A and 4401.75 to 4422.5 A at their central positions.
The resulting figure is 0.16 mag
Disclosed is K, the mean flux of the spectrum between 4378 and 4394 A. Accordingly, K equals 13.3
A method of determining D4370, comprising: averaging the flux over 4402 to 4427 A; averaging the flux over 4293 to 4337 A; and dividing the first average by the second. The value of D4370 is 1.03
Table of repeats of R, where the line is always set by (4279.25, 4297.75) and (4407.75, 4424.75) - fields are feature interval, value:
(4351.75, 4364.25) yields -0.04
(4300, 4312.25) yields 0.04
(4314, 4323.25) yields -0.02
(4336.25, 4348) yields 0.22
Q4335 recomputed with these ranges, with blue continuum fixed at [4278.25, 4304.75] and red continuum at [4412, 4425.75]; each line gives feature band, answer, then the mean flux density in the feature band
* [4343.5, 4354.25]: 0.07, 11.9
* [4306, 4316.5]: 0.02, 12.3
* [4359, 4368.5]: -0.05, 13.3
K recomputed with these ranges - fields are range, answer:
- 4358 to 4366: 13.3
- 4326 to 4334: 12.3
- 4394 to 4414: 12.6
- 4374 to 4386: 13.5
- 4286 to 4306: 12.4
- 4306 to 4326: 12.6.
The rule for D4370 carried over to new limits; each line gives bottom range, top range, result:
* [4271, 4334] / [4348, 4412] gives 1.04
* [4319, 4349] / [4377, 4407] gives 1.14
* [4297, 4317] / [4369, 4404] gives 1.06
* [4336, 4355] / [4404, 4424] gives 1.14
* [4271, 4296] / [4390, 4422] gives 1.01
